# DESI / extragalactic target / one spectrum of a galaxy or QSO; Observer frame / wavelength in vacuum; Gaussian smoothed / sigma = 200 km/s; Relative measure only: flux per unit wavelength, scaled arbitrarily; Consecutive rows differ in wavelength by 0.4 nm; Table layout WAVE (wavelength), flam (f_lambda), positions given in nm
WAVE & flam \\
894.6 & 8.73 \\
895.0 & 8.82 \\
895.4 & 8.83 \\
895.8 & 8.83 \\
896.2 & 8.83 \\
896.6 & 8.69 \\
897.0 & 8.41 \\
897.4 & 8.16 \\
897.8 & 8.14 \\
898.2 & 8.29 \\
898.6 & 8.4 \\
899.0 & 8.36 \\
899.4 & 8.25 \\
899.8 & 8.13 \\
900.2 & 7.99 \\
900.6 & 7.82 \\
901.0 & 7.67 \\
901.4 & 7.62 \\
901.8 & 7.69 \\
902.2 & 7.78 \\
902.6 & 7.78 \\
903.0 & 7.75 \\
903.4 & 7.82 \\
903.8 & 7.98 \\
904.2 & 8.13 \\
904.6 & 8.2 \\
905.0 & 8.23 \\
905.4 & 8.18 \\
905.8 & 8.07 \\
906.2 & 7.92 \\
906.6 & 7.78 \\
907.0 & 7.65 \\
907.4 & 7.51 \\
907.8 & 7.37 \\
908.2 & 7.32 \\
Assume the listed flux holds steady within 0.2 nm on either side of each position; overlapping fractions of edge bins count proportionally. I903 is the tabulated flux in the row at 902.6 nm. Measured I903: 7.78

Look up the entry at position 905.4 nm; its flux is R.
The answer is 8.18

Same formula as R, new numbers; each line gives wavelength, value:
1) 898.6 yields 8.4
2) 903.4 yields 7.82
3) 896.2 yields 8.83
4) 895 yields 8.82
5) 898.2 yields 8.29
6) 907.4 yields 7.51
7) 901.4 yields 7.62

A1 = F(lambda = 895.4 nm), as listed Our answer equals 8.83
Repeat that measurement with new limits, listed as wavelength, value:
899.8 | 8.13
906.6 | 7.78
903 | 7.75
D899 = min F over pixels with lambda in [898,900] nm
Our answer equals 8.13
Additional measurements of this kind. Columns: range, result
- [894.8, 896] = 8.82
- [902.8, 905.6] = 7.75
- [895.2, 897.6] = 8.16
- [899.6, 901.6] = 7.62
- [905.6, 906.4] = 7.92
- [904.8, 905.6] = 8.18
